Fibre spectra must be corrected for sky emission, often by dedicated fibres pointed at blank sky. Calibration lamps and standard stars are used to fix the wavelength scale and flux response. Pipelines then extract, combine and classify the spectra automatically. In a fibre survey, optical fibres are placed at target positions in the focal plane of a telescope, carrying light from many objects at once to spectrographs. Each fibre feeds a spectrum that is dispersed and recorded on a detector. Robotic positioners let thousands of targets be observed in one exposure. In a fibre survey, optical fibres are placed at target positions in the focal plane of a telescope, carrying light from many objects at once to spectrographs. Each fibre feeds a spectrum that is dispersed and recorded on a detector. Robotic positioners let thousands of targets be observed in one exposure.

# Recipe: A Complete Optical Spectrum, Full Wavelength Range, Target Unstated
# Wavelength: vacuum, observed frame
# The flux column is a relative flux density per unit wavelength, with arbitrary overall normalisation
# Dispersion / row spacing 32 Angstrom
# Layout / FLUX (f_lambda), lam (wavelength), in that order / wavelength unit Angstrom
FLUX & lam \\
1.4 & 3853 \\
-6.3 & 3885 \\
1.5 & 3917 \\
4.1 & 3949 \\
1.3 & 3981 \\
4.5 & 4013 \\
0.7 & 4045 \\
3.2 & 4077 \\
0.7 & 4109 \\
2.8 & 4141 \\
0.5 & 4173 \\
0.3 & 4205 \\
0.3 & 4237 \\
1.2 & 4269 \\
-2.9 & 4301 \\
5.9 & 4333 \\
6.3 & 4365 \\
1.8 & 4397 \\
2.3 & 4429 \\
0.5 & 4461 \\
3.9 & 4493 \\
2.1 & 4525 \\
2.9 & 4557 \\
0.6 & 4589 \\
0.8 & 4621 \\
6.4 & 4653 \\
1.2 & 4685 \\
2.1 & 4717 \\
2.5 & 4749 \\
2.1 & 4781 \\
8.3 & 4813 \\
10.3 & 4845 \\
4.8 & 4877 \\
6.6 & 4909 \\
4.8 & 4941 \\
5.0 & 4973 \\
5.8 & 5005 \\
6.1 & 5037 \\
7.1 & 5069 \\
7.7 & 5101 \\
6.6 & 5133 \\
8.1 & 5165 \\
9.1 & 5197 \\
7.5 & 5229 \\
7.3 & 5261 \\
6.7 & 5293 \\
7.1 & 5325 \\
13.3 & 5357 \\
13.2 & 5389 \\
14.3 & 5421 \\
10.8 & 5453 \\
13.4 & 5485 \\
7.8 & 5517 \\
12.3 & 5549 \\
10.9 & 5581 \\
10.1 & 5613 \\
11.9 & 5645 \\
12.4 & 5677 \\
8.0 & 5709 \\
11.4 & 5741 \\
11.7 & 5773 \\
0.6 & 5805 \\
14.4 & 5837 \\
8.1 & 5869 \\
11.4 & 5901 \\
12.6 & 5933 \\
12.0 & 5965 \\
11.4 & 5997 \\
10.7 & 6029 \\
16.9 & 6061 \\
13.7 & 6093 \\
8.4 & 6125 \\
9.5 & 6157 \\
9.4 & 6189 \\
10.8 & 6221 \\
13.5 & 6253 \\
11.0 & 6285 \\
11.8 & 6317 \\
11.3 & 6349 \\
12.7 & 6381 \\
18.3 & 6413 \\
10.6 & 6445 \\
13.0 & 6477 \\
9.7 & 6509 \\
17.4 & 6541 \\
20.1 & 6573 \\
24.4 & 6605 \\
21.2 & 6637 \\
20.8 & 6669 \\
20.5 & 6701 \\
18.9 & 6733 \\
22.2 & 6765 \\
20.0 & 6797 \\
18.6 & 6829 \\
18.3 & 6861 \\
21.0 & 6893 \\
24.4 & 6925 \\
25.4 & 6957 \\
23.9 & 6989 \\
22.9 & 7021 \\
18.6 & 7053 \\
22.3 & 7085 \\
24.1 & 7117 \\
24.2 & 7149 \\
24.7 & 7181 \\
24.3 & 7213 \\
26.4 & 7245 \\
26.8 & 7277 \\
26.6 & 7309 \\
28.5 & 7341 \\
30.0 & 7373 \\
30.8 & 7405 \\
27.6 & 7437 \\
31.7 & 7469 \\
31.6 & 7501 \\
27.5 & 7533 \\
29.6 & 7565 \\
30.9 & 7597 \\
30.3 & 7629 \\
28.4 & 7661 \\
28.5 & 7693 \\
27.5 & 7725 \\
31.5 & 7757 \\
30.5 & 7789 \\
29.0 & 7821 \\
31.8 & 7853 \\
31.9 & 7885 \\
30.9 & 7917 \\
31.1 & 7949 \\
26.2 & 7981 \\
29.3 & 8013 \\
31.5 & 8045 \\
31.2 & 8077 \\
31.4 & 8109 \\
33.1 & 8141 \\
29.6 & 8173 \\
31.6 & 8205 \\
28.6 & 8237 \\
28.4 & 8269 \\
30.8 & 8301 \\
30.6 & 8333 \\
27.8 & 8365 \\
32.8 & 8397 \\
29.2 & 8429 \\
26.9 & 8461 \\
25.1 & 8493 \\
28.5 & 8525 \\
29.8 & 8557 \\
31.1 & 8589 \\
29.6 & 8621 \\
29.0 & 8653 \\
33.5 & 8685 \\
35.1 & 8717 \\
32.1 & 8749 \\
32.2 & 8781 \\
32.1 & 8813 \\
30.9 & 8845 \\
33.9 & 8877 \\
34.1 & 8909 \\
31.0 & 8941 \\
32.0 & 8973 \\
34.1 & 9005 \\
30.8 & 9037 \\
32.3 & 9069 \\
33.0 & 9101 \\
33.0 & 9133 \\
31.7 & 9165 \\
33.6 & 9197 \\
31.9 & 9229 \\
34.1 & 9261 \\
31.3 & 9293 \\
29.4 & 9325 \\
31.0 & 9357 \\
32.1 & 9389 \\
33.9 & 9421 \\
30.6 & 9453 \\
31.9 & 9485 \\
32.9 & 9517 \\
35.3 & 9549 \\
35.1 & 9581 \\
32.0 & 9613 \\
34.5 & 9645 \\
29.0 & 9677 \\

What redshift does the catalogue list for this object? 0.64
